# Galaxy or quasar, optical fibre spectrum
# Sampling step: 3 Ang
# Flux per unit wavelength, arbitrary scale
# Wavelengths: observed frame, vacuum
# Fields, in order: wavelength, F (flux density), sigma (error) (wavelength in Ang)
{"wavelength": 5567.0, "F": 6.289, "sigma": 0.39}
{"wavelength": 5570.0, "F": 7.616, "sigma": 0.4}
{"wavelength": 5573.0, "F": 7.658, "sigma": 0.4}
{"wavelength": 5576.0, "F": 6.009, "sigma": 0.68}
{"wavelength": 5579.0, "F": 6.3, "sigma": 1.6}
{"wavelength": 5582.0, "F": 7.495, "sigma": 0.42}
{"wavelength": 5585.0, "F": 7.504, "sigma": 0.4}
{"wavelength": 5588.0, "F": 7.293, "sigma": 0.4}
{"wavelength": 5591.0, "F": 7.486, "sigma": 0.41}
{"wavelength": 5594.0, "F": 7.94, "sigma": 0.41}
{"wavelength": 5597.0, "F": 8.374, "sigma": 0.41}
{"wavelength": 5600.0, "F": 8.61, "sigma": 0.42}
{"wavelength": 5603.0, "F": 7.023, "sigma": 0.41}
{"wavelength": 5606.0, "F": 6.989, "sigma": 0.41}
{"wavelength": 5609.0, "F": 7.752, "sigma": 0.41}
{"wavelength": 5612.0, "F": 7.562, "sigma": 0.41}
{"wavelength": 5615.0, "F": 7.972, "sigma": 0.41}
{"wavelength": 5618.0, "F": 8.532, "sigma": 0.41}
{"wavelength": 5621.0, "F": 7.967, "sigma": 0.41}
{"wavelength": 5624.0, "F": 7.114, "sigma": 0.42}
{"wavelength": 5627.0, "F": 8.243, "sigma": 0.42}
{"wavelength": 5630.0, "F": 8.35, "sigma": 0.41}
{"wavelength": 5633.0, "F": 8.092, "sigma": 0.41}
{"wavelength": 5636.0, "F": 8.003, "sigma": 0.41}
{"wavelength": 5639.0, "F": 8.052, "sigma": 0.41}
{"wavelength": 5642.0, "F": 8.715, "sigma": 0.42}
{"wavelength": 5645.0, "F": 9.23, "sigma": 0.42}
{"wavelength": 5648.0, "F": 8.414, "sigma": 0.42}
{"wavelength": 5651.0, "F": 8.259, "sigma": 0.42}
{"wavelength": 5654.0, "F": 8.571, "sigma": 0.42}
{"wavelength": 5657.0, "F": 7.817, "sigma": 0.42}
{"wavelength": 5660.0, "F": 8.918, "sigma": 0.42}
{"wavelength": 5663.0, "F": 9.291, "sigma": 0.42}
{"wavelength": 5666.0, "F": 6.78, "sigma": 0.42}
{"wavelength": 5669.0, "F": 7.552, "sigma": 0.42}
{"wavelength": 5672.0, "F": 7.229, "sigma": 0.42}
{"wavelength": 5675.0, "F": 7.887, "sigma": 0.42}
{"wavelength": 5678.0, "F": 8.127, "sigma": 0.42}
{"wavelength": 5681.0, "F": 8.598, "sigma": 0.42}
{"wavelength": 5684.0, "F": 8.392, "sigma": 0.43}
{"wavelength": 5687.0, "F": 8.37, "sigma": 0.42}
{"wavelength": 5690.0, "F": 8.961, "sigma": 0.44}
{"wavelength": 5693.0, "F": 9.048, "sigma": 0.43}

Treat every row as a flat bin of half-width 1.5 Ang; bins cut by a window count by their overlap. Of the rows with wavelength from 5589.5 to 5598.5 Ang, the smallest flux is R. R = 7.486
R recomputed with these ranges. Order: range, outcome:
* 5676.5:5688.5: 8.127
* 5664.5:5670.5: 6.78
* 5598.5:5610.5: 6.989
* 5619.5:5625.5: 7.114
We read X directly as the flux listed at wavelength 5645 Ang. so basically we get 9.23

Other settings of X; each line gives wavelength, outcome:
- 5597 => 8.374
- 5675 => 7.887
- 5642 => 8.715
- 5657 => 7.817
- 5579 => 6.3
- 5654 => 8.571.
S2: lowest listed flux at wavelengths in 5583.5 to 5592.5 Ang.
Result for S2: 7.293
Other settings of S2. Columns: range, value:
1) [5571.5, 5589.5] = 6.009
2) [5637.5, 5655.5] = 8.052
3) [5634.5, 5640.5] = 8.003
